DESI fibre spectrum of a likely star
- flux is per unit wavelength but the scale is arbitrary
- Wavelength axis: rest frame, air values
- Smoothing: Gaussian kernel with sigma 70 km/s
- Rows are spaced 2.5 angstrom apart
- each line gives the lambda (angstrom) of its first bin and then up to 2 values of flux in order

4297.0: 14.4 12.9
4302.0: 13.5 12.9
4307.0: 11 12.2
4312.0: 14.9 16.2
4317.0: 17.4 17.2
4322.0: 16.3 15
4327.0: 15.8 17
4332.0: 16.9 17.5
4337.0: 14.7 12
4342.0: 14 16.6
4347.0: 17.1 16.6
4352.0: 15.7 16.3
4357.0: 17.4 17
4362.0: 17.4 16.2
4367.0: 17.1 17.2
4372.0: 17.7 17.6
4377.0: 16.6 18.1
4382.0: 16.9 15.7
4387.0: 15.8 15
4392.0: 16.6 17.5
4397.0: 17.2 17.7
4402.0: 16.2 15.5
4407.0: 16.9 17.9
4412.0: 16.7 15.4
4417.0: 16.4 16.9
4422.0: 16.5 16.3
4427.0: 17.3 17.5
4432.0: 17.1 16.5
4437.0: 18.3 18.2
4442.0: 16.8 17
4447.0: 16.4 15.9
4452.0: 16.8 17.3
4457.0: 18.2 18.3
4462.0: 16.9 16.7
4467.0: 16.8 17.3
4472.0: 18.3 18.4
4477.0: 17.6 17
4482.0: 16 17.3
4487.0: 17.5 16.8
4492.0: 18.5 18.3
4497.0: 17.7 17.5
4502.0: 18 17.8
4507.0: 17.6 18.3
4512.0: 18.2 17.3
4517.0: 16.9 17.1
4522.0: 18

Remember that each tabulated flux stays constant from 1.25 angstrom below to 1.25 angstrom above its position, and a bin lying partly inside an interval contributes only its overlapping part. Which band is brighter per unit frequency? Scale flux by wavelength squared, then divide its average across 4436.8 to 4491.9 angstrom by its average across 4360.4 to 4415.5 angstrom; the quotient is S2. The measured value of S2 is 1.07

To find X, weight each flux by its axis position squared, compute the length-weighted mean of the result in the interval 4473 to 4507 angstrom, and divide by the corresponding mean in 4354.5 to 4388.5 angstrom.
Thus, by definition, 1.09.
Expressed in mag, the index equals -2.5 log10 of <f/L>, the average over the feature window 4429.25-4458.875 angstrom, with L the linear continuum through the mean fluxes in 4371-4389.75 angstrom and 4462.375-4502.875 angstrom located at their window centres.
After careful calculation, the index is 0.00 mag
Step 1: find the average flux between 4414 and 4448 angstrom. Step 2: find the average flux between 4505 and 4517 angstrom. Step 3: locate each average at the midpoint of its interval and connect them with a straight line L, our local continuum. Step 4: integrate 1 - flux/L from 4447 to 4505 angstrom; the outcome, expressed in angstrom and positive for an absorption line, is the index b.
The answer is 0.0 angstrom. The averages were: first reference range 16.9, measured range 17.4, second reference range 17.7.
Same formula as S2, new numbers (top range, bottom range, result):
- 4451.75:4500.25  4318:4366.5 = 1.15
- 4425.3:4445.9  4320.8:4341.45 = 1.16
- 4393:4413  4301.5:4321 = 1.22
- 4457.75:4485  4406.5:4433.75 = 1.06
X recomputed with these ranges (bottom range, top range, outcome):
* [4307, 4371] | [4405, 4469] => 1.11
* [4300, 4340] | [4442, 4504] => 1.24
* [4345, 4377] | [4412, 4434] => 1.01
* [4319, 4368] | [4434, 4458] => 1.11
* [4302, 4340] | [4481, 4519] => 1.26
